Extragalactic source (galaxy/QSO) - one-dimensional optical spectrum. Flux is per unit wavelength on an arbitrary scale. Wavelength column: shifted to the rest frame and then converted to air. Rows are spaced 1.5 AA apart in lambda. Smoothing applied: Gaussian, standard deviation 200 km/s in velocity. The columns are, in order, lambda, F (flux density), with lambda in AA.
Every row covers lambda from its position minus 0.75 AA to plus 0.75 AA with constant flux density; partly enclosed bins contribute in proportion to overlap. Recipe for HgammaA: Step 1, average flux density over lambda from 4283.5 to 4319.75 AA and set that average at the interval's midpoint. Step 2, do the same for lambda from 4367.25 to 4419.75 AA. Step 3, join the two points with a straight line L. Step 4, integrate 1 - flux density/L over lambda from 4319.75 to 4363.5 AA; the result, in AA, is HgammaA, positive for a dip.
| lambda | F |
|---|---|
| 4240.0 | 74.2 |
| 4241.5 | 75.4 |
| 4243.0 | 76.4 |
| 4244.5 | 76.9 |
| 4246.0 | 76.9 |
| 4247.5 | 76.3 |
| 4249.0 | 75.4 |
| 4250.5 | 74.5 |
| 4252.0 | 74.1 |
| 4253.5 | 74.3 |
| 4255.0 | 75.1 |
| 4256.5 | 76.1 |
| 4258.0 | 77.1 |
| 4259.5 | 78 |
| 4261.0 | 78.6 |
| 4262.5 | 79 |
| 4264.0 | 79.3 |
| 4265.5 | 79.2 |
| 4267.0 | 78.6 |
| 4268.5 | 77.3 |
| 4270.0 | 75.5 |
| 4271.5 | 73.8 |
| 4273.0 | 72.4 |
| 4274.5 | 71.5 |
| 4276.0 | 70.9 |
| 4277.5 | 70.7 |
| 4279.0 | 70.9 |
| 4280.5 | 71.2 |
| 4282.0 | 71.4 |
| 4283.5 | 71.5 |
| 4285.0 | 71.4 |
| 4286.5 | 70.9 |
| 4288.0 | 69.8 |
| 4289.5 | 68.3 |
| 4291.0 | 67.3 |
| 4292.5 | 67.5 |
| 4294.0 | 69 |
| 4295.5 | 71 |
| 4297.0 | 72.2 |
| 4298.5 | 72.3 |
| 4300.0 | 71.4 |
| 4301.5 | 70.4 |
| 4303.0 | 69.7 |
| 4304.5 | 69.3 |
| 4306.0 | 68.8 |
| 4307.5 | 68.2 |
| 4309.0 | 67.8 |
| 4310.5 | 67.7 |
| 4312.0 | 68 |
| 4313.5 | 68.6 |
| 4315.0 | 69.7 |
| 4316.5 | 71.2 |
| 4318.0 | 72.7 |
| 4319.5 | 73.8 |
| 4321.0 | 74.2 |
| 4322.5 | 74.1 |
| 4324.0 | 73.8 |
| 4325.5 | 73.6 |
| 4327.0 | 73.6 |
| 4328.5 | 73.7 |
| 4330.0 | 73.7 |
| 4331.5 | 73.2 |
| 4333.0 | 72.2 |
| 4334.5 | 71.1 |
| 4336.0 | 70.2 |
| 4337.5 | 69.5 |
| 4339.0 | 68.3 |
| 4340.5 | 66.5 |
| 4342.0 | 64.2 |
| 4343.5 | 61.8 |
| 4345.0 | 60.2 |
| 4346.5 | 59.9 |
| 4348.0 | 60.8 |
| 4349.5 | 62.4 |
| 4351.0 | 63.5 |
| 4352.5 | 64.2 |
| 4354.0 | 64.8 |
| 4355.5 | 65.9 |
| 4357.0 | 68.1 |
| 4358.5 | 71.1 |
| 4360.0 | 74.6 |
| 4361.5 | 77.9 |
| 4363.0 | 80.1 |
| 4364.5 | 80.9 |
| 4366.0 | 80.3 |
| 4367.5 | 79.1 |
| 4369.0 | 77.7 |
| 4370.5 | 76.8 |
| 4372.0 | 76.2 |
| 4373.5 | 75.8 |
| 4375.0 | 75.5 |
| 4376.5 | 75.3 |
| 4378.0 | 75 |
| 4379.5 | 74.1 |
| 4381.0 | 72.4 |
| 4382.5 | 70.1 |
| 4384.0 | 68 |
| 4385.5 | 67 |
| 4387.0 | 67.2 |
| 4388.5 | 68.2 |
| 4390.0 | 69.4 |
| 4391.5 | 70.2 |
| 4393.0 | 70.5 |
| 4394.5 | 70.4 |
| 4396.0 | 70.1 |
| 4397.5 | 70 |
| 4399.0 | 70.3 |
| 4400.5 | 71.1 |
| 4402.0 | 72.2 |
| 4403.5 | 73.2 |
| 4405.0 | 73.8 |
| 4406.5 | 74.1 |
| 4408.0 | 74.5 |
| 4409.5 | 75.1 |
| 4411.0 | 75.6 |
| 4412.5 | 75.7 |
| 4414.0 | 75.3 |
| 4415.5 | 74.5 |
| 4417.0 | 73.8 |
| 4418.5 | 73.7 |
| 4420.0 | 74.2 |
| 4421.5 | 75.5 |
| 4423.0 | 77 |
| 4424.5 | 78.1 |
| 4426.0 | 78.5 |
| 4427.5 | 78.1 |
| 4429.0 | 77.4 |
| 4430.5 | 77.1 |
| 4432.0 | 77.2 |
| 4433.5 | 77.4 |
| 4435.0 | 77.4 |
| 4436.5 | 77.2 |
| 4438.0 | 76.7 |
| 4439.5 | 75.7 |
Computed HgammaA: 1.20 AA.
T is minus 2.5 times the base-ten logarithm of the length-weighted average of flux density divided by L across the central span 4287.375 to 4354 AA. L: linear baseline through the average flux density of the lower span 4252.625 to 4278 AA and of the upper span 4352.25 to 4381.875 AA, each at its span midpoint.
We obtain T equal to 0.09 mag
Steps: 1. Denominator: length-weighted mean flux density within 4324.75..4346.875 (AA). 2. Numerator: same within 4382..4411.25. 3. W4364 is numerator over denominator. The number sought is 1.0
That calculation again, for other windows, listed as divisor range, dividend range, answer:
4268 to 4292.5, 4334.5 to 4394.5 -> 0.99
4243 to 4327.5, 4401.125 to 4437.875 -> 1.04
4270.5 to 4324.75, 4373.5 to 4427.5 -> 1.03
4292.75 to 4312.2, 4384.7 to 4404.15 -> 1.00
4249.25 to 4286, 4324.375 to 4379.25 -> 0.95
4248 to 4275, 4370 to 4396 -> 0.94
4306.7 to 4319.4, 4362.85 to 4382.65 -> 1.10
